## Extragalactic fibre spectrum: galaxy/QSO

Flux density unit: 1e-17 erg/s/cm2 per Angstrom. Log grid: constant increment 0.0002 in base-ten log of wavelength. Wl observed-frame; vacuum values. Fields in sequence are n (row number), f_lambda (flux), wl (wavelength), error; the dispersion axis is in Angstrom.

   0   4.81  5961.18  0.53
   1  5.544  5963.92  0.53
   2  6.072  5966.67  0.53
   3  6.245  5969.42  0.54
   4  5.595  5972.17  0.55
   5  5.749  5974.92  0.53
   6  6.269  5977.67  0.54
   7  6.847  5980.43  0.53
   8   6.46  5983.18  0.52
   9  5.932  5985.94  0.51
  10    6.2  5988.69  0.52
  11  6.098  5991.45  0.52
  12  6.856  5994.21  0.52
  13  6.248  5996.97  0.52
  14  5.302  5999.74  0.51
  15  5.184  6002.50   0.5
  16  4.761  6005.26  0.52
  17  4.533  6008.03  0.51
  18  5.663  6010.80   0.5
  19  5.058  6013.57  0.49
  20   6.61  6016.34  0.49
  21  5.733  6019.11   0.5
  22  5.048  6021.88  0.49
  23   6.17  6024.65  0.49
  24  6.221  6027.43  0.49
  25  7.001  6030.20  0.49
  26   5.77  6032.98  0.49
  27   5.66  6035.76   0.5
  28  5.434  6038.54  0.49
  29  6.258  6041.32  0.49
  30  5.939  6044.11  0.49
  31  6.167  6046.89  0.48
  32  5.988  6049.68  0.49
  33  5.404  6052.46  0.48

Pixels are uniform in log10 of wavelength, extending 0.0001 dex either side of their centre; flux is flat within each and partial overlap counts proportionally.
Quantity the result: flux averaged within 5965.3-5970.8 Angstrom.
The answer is 6.16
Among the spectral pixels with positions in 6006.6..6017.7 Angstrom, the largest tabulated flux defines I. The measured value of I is 6.61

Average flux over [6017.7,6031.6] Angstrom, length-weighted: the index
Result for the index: 6.04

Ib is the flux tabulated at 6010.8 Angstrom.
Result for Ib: 5.663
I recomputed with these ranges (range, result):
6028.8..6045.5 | 7.001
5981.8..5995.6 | 6.856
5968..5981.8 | 6.847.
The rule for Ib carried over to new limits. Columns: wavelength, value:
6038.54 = 5.434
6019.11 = 5.733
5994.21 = 6.856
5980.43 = 6.847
